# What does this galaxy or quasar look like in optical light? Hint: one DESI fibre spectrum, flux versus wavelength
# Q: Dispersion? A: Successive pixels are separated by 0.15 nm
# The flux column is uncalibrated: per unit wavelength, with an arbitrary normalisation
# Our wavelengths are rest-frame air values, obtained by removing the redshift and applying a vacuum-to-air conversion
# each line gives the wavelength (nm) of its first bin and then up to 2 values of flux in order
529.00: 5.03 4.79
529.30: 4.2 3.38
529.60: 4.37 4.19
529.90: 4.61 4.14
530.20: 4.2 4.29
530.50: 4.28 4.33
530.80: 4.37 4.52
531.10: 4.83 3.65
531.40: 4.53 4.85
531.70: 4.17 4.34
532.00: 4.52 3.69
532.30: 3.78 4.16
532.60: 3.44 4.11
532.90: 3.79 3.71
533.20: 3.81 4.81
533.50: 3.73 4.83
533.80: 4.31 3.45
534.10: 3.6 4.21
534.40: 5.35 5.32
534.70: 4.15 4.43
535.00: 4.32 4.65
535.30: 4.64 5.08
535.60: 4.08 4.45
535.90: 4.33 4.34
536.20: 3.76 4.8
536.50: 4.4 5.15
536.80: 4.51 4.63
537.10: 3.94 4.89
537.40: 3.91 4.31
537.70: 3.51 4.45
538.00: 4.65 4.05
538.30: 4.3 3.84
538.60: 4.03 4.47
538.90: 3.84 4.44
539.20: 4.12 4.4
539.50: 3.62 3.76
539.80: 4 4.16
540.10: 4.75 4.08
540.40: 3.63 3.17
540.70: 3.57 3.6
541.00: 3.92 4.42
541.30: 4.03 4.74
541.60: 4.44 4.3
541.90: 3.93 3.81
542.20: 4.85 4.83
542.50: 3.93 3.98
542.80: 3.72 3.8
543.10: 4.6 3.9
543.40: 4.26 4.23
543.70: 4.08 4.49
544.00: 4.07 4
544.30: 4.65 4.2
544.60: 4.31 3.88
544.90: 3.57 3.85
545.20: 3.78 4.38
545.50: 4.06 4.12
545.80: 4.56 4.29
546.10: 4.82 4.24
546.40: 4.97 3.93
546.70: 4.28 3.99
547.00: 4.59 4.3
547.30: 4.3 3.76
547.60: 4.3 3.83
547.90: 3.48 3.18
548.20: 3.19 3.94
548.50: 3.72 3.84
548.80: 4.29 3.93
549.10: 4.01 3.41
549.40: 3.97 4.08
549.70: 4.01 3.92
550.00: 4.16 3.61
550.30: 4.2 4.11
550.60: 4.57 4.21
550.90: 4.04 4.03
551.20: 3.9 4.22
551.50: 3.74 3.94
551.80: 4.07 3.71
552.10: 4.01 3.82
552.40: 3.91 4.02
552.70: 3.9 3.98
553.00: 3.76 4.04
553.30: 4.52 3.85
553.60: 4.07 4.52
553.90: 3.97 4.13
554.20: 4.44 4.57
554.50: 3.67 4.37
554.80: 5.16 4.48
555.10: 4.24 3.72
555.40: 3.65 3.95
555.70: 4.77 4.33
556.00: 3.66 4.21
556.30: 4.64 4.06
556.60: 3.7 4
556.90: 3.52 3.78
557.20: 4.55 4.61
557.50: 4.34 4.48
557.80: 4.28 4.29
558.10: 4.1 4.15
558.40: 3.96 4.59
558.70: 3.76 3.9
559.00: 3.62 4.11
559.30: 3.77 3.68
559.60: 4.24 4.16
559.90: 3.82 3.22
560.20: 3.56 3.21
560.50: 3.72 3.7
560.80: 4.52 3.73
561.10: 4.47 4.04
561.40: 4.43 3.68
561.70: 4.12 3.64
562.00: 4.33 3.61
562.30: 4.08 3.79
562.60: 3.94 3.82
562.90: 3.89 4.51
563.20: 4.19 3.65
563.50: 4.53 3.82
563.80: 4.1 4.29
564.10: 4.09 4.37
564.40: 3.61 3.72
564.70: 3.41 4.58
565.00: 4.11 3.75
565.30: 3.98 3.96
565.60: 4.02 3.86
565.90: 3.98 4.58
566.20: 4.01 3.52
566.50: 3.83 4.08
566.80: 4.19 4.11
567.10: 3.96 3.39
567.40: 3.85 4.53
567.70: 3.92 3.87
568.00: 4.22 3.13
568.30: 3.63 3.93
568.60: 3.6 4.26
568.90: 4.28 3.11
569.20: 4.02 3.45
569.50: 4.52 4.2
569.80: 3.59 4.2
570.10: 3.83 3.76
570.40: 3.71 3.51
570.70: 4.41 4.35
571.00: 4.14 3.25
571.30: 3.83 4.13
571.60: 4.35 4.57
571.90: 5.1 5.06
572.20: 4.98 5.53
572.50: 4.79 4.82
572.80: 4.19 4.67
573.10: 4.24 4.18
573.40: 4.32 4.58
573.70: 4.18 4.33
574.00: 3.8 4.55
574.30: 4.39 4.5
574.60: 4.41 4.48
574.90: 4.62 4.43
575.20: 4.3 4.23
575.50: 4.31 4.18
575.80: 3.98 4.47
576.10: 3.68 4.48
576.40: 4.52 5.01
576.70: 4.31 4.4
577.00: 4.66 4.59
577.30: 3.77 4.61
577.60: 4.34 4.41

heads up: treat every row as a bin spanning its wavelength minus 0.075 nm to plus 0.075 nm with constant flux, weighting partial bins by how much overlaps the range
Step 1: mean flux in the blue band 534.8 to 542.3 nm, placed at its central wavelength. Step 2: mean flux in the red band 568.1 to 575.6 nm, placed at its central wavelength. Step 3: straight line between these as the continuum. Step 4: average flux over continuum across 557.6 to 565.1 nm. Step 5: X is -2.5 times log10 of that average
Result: 0.06 mag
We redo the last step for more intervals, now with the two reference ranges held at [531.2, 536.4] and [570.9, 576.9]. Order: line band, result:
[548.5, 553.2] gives 0.09 mag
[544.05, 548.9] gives 0.06 mag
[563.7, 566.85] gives 0.10 mag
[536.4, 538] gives -0.03 mag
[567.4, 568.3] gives 0.13 mag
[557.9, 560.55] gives 0.13 mag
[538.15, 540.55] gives 0.06 mag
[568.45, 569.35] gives 0.15 mag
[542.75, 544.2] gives 0.04 mag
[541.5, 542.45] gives -0.02 mag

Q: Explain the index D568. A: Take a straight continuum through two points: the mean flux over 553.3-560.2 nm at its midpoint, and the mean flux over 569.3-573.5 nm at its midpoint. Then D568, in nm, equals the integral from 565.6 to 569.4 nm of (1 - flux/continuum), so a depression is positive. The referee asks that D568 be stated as 0.30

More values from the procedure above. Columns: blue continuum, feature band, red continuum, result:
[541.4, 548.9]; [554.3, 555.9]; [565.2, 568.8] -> -0.087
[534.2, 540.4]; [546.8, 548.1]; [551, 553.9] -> 0.040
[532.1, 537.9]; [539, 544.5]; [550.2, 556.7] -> 0.128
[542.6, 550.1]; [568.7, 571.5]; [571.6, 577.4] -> 0.306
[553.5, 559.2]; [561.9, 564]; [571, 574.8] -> 0.120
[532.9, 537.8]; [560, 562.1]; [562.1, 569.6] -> 0.067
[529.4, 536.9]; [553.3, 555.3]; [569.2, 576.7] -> 0.019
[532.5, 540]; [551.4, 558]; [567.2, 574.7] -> 0.135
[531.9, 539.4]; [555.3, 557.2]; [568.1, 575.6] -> 0.090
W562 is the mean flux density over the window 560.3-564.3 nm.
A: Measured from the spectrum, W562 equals 4.01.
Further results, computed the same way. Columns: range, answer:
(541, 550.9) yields 4.11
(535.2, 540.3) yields 4.29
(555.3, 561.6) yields 4.02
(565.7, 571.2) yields 3.92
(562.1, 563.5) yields 3.98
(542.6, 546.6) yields 4.18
